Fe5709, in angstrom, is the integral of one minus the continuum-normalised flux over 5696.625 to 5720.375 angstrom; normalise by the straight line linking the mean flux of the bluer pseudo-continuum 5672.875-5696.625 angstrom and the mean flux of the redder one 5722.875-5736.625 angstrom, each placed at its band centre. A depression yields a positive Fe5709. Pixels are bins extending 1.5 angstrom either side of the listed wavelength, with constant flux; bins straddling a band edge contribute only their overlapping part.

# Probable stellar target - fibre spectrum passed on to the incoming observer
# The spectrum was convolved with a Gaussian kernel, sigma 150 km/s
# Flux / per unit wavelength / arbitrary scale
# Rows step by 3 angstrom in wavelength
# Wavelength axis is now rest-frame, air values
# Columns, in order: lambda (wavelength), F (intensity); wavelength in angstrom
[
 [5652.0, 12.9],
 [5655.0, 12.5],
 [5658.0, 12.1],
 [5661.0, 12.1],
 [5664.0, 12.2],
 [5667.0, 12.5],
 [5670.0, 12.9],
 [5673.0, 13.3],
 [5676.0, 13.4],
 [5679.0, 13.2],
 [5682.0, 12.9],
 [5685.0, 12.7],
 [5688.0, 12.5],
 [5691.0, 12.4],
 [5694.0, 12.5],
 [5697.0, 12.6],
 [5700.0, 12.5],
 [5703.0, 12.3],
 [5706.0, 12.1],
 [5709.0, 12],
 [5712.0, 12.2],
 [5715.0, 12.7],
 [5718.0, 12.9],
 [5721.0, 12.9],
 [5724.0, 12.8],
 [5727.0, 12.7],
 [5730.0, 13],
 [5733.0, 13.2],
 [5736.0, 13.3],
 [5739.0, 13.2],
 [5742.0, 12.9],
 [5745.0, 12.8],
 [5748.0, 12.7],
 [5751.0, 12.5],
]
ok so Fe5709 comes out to 0.9 angstrom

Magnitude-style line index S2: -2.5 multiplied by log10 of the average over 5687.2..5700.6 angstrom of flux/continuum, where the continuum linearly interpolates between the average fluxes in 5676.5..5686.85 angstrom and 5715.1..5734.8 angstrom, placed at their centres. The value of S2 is 0.04 mag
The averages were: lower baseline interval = 13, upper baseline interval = 12.9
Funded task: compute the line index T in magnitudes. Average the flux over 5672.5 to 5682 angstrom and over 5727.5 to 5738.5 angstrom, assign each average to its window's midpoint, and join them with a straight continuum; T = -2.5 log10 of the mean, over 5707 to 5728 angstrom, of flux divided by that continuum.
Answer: 0.05 mag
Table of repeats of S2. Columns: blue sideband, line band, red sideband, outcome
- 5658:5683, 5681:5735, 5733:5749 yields 0.02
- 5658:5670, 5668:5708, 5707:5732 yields -0.02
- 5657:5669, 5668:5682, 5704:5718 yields -0.07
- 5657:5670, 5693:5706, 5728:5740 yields 0.03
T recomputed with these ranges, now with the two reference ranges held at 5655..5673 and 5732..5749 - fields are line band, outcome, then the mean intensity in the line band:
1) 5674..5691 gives -0.027 mag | 12.9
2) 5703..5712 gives 0.057 mag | 12.1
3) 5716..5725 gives 0.001 mag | 12.9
